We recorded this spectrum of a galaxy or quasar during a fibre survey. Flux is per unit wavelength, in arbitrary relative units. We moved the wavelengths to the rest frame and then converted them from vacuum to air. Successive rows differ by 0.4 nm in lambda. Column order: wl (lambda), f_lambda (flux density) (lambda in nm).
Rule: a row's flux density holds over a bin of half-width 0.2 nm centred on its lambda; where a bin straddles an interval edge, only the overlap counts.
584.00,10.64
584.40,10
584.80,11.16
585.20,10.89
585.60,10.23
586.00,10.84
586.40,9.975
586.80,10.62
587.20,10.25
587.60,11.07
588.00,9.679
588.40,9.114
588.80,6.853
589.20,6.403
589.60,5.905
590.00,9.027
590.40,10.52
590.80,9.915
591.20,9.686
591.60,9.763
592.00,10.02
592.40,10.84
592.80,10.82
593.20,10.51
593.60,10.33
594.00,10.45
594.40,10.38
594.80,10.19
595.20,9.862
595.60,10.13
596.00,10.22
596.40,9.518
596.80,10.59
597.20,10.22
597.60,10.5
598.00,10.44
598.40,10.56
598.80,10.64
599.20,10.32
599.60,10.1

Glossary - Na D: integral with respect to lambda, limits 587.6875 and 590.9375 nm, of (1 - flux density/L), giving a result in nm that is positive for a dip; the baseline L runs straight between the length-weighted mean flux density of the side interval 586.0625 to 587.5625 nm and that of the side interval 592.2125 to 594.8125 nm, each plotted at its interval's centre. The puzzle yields 0.61 nm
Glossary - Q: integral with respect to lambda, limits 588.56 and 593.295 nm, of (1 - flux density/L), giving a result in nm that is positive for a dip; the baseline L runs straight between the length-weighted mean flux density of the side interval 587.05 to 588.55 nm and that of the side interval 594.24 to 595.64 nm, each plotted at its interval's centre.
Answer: 0.44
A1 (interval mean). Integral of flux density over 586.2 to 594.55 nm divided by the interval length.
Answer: 9.62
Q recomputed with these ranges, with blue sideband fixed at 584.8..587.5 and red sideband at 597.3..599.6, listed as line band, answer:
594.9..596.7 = 0.08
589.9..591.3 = 0.09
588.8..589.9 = 0.42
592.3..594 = -0.02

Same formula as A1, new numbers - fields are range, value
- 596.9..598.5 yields 10.4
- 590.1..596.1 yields 10.2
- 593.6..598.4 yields 10.2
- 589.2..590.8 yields 8.4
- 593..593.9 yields 10.4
